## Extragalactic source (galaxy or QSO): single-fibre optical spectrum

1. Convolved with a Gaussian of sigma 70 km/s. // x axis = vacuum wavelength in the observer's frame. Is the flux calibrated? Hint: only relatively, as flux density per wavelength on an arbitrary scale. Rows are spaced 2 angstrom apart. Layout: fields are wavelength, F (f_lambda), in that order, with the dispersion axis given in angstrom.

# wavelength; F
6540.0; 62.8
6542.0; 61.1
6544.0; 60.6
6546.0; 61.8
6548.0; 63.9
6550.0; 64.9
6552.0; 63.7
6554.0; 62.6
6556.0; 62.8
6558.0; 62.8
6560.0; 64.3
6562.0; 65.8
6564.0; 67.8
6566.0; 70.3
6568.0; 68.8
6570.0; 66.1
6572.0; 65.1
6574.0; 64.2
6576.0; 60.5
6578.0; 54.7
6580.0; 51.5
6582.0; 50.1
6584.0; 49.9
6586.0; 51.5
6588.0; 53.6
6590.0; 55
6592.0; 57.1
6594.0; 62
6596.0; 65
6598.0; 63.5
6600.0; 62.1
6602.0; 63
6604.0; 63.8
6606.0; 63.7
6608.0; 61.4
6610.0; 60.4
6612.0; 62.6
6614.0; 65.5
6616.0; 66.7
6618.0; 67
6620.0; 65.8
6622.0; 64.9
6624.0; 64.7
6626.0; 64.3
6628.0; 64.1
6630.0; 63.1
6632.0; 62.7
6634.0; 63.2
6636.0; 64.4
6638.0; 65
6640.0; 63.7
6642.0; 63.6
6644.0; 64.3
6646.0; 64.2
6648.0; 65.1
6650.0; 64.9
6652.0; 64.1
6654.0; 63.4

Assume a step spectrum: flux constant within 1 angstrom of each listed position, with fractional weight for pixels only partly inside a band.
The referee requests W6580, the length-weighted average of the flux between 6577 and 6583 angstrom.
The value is 52.1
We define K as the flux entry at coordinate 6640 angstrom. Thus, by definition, 63.7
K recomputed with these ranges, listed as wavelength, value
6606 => 63.7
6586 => 51.5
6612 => 62.6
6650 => 64.9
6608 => 61.4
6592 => 57.1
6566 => 70.3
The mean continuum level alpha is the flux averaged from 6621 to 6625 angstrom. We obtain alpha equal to 64.8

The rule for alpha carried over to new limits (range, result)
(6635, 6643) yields 64.2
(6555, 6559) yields 62.8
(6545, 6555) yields 63.4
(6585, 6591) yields 53.4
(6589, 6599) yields 60.5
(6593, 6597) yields 63.5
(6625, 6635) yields 63.5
